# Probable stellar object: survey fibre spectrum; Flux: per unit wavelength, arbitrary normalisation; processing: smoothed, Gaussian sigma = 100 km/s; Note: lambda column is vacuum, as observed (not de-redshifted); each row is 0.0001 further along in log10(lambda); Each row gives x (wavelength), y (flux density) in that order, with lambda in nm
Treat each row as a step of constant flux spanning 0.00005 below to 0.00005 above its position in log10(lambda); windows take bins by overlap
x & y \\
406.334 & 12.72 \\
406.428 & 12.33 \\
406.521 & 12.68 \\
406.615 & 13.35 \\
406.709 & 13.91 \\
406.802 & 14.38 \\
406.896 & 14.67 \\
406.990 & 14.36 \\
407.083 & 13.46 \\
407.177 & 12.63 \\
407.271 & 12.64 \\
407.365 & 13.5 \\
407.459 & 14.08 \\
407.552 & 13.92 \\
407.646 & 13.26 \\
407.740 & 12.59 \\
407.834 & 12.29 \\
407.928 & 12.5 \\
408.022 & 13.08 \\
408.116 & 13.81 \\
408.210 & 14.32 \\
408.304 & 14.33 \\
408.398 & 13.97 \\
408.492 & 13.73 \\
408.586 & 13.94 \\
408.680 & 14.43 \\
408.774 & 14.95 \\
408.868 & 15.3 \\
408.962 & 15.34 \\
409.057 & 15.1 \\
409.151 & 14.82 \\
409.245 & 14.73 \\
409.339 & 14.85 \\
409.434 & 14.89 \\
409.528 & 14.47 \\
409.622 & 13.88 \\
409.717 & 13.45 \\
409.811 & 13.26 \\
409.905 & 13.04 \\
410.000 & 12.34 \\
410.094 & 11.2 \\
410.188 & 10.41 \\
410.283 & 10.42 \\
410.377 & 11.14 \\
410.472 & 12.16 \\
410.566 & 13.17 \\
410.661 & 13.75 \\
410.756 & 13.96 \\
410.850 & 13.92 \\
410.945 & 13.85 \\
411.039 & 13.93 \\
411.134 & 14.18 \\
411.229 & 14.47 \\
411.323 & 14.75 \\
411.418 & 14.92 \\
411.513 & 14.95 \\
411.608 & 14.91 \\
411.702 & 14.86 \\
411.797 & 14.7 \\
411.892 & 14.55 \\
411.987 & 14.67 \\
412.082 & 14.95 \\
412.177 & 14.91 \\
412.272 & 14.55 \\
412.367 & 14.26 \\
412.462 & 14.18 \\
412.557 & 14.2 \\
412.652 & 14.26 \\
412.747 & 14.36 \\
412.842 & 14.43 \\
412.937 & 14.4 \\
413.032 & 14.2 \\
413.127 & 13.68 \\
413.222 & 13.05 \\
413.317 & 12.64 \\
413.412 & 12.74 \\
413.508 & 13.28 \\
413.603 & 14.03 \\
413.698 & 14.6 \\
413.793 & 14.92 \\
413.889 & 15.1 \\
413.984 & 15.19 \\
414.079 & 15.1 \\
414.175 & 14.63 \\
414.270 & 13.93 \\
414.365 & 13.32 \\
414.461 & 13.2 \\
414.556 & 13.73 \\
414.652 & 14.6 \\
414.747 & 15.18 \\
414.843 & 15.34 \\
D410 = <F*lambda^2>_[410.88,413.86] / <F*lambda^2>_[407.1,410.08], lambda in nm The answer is 1.1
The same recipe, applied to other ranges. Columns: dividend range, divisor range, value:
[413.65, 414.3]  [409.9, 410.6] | 1.30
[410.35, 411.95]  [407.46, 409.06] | 1.02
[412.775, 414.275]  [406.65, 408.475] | 1.07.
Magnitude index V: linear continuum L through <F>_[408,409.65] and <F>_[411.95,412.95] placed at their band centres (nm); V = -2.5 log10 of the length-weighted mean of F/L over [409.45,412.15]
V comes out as 0.07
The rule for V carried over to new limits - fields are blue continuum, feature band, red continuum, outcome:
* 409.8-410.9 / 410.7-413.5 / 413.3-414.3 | -0.074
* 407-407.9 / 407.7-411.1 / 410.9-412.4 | 0.023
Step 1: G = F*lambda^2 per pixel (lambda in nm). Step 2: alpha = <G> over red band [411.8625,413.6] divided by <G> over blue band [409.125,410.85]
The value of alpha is 1.1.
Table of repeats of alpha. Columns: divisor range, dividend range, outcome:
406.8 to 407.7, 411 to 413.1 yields 1.09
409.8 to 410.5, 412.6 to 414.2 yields 1.23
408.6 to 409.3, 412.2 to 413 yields 0.98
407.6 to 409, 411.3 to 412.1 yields 1.09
